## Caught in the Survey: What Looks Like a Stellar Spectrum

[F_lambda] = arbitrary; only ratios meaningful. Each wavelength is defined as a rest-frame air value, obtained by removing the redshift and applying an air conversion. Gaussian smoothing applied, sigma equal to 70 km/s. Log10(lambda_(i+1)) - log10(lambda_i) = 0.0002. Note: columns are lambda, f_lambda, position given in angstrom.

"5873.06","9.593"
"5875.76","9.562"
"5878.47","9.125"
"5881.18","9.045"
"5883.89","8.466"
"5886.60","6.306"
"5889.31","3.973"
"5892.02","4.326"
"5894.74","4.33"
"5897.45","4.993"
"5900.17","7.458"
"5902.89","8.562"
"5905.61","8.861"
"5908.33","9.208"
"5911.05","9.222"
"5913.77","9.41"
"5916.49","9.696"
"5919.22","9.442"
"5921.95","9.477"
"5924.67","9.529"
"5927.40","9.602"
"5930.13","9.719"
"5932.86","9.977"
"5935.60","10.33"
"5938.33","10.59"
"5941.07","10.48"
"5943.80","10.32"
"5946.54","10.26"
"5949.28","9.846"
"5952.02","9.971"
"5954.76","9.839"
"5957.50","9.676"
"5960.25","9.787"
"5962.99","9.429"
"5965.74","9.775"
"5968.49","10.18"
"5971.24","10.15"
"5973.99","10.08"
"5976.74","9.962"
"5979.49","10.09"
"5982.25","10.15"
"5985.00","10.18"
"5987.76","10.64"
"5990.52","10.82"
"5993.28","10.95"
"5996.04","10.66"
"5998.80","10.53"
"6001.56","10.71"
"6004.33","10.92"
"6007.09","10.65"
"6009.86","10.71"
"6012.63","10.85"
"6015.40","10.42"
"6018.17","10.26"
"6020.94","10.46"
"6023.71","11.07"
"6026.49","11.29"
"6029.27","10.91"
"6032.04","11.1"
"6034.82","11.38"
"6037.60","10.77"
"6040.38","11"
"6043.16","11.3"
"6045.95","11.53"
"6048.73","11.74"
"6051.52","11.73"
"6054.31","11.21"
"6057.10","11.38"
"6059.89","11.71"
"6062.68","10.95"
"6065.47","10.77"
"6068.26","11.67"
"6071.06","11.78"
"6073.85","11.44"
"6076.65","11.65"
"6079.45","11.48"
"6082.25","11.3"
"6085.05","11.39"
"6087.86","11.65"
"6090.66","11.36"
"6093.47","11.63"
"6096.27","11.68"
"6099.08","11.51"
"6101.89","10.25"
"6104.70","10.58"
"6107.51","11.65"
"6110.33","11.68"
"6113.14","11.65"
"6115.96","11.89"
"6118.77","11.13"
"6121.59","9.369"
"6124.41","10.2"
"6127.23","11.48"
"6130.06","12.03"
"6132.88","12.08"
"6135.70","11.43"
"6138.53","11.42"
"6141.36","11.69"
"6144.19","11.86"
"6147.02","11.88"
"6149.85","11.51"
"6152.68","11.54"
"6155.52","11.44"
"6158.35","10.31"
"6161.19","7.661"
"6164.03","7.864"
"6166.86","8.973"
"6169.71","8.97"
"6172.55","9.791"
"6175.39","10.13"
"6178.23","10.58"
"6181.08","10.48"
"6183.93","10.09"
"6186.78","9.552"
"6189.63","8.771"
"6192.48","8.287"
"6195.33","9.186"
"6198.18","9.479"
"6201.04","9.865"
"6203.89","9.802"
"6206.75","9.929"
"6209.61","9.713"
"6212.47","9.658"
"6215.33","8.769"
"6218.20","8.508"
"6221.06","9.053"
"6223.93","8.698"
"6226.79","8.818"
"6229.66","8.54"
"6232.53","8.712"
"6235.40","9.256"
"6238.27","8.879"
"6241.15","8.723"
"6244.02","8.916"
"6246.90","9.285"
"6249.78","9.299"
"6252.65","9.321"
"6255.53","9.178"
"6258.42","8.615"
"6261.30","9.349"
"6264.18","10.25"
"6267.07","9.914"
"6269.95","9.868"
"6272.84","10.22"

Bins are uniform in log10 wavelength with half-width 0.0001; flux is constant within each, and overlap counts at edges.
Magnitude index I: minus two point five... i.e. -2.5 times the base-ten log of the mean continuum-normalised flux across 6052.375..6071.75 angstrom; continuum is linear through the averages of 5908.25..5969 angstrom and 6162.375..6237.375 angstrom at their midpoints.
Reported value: -0.19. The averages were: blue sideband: 9.82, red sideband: 9.28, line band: 11.3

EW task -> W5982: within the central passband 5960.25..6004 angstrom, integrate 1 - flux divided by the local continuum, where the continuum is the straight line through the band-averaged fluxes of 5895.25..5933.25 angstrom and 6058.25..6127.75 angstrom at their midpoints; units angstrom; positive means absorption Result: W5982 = -2.41 angstrom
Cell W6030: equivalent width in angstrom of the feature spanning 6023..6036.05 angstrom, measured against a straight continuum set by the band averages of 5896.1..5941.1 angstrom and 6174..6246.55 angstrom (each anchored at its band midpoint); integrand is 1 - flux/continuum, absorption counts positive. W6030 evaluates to -2.73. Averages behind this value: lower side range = 9.17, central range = 11.1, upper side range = 9.29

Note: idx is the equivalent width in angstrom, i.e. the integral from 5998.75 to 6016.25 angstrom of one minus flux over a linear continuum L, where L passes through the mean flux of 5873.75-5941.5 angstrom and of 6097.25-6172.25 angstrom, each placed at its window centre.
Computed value -2.2 angstrom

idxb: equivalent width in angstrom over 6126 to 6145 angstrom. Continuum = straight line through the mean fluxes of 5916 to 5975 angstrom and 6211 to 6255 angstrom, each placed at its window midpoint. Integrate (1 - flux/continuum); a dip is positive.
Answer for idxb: -4.95 angstrom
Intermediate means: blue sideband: 9.92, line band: 11.7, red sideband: 8.97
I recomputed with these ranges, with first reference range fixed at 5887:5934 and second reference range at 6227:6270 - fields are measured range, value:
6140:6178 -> -0.16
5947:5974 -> -0.20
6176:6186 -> -0.15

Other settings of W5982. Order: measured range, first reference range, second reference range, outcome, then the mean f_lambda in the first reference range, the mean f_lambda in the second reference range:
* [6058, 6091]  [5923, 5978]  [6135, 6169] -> -3.47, 9.97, 10.6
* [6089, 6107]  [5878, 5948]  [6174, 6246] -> -4.35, 8.56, 9.29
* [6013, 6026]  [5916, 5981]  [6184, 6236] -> -1.21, 9.93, 9.17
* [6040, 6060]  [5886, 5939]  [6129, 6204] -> -4.55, 8.25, 10.2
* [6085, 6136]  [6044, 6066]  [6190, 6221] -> -3.24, 11.4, 9.29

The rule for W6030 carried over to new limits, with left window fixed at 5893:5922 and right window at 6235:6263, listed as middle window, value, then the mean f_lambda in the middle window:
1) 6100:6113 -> -3.6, 11.1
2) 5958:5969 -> -1.9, 9.75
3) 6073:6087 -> -4.6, 11.5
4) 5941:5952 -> -2.6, 10.2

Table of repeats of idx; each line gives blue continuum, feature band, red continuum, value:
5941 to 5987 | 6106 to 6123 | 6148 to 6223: -2.6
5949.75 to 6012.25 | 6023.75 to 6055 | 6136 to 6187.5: -2.9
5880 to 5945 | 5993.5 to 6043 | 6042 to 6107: -2.2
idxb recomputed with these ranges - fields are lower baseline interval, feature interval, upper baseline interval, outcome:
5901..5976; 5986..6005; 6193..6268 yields -2.2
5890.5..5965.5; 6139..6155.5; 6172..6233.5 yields -4.2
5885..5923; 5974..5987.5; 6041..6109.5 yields -1.3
